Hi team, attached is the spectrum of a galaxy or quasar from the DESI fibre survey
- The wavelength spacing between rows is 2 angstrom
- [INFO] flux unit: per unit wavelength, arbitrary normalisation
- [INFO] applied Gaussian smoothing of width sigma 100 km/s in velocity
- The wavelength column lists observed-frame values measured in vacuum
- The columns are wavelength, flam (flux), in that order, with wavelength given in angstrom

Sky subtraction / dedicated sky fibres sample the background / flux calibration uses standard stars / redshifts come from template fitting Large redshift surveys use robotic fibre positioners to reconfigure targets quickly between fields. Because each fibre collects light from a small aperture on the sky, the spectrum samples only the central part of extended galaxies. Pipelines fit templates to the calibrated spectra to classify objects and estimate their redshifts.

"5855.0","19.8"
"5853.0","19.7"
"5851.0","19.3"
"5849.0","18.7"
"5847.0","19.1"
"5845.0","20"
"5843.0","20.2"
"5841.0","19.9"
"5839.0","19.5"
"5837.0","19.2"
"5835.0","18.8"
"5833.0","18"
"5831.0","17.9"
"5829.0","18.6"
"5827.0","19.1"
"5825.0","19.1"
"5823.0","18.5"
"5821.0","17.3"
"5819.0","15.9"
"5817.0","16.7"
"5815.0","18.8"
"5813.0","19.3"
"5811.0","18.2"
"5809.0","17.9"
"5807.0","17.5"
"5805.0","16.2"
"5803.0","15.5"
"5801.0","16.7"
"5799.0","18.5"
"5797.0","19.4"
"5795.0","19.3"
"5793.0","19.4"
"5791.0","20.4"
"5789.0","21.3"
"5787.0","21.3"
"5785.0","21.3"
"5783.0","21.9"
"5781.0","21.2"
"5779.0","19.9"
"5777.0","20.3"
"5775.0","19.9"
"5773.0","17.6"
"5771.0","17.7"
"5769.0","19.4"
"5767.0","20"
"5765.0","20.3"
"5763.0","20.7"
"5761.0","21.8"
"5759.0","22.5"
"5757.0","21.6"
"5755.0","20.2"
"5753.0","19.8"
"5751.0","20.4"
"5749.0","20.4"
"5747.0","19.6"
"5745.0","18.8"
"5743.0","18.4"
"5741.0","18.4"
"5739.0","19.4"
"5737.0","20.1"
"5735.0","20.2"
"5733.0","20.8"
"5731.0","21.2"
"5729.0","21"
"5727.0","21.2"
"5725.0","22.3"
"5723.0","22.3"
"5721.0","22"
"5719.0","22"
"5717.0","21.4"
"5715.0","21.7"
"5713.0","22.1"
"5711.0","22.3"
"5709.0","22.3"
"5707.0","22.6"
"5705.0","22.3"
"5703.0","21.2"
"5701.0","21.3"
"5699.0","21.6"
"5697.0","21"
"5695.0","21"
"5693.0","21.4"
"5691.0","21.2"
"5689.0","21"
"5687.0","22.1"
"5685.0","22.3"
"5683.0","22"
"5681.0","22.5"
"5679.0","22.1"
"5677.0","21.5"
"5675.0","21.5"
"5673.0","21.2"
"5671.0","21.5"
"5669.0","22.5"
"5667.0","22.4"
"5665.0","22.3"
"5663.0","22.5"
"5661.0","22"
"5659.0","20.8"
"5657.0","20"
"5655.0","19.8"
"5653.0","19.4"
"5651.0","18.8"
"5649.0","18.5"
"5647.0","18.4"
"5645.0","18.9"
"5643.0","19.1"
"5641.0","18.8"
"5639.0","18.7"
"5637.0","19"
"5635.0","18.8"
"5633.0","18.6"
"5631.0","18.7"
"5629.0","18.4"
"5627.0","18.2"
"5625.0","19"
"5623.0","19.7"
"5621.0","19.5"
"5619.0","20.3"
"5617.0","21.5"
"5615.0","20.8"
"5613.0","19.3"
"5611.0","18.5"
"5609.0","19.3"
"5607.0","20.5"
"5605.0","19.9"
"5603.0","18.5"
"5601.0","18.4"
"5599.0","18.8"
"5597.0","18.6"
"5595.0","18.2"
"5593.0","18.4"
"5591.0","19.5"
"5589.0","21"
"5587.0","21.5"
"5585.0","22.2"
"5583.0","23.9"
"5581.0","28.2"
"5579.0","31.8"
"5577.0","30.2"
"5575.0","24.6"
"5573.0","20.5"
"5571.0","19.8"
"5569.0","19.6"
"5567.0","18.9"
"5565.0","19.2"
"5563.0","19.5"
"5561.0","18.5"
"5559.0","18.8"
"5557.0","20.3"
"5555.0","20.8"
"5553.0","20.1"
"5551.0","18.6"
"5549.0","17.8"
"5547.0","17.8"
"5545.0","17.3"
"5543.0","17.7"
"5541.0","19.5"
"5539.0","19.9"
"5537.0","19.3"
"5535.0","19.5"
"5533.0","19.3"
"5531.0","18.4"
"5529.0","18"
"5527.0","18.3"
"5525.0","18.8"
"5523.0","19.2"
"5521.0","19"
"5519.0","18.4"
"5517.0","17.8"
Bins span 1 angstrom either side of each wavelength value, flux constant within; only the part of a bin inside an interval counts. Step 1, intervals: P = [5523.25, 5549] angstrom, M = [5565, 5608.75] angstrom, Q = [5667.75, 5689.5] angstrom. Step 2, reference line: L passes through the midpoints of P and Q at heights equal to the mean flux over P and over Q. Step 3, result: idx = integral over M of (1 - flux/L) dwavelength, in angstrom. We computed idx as -3.8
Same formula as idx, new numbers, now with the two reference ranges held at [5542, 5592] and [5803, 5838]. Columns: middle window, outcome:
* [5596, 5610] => 1.0 angstrom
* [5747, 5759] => -1.1 angstrom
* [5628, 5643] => 1.1 angstrom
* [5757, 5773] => -1.3 angstrom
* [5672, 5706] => -3.4 angstrom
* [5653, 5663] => -0.4 angstrom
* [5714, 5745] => -2.7 angstrom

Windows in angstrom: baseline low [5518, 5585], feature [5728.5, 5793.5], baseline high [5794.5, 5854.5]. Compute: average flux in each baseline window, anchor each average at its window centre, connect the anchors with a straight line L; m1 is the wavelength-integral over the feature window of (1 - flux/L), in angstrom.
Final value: -4.6 angstrom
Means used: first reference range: 20.4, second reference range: 18.4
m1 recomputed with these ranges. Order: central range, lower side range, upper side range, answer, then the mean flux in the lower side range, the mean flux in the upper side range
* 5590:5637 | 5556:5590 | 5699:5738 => 6.2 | 22.3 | 21.6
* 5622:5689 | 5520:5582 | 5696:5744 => 1.8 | 20.3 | 21.2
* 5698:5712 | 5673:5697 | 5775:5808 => -0.5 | 21.6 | 19.4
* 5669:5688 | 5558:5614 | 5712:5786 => -1.1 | 20.9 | 20.5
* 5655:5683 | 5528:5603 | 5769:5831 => -2.9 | 20.4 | 18.8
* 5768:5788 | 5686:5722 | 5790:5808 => -1.2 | 21.7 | 18.1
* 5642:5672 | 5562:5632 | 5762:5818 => -0.3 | 20.7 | 19.2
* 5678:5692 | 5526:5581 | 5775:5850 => -1.6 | 20.3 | 19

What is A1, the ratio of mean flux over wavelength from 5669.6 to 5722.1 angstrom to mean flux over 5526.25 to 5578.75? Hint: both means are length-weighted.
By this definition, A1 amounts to 1.09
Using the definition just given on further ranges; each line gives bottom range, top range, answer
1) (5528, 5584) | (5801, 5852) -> 0.89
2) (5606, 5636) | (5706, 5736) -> 1.12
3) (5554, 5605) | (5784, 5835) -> 0.87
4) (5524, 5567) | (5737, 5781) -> 1.05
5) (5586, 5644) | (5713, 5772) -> 1.07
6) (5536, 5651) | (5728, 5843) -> 0.97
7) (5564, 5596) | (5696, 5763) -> 0.94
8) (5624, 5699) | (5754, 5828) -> 0.94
